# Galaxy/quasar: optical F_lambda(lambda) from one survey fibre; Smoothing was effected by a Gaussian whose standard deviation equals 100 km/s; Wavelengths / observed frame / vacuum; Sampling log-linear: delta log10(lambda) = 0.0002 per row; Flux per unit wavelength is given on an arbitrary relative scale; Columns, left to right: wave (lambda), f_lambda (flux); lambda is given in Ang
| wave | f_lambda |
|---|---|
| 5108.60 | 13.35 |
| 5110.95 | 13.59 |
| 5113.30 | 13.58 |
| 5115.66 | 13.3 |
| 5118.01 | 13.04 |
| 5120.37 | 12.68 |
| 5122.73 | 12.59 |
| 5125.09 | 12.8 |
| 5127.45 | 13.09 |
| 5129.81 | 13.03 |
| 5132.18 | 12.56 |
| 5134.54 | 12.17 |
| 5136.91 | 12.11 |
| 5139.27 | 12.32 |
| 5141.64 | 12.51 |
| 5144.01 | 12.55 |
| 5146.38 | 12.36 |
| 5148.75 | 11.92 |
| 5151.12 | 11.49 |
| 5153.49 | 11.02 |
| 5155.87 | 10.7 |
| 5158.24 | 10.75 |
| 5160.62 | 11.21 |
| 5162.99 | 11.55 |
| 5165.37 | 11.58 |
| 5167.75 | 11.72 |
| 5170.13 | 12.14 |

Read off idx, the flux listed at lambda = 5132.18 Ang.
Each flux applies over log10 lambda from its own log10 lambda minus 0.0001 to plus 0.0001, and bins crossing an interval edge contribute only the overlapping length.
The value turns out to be 12.56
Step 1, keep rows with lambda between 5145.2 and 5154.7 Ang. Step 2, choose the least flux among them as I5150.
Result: 11.02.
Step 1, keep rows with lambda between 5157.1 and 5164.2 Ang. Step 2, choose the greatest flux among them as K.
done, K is 11.55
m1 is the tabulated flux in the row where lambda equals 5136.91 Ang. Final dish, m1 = 12.11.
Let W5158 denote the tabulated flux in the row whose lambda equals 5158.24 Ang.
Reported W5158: 10.75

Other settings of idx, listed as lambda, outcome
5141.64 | 12.51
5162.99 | 11.55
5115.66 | 13.3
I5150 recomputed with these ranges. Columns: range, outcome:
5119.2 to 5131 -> 12.59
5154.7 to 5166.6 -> 10.7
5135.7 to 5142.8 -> 12.11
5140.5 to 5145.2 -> 12.51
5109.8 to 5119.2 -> 13.04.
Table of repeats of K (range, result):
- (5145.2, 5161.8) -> 12.36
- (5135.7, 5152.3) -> 12.55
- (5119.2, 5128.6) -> 13.09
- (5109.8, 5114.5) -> 13.59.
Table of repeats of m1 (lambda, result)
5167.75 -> 11.72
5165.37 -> 11.58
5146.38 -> 12.36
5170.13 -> 12.14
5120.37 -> 12.68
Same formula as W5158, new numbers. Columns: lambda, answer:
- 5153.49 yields 11.02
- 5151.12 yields 11.49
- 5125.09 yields 12.8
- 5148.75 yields 11.92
